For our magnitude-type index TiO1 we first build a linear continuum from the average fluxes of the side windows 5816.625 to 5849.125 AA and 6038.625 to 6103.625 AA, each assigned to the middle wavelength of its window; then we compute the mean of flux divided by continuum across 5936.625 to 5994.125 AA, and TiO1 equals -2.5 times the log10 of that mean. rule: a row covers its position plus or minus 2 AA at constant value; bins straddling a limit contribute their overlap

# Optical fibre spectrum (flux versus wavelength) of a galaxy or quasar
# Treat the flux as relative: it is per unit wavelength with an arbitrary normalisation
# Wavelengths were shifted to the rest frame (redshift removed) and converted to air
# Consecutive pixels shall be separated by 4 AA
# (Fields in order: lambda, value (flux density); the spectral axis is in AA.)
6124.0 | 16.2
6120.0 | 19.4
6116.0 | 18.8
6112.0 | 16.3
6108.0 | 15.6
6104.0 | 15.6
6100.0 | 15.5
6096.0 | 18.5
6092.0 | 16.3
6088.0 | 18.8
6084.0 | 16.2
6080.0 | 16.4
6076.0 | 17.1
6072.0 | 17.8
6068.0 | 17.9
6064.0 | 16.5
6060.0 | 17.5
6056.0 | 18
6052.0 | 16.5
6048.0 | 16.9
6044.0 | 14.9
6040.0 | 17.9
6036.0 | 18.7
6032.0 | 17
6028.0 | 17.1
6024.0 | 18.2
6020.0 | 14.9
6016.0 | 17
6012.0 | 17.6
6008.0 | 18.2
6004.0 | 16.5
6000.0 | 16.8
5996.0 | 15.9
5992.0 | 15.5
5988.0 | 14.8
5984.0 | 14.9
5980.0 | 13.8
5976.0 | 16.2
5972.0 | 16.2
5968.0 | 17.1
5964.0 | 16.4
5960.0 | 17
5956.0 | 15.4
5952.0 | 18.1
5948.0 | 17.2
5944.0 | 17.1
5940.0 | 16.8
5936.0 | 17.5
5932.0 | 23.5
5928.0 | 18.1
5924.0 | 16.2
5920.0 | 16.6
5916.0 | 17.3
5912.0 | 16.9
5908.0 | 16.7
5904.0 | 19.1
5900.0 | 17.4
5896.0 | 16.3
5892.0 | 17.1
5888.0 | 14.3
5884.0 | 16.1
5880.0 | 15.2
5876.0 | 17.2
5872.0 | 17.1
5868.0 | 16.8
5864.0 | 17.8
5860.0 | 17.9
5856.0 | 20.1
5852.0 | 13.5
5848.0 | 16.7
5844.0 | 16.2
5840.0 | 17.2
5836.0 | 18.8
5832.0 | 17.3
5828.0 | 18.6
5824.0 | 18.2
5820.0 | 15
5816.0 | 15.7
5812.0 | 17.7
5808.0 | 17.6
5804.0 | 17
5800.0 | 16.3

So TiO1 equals 0.06 mag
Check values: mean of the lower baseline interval 17.2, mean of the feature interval 16.2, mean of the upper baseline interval 17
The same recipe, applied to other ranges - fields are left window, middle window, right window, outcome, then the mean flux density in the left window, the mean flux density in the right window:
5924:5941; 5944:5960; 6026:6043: 0.10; 18.8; 17.5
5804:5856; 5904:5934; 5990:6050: -0.06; 17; 16.9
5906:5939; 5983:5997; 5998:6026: 0.13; 17.8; 17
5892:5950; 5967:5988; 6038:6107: 0.12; 17.6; 16.9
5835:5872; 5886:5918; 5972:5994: -0.03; 17.2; 15.1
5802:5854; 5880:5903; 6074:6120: 0.04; 16.9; 16.9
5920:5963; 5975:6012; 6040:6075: 0.09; 17.6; 17.1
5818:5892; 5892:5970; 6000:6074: -0.02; 16.9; 17.2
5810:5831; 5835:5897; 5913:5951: 0.04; 17.1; 17.8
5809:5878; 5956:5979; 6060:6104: 0.05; 17.2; 17.1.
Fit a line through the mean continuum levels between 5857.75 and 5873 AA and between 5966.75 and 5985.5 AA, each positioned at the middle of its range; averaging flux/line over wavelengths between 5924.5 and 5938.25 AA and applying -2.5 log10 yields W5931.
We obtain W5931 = -0.18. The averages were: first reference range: 17.5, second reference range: 15.6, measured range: 19.3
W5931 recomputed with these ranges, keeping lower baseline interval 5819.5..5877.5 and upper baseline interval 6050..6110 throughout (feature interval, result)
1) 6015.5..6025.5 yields 0.03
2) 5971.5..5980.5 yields 0.10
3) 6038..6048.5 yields 0.03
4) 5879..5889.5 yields 0.13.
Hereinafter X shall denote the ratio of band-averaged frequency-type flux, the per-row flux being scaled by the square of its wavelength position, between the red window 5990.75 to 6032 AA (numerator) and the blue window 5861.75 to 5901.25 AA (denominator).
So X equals 1.1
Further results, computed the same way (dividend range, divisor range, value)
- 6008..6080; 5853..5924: 1.06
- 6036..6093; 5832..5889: 1.09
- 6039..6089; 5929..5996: 1.06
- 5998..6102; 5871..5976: 1.05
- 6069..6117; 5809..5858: 1.08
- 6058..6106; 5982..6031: 1.06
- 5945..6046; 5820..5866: 1.00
